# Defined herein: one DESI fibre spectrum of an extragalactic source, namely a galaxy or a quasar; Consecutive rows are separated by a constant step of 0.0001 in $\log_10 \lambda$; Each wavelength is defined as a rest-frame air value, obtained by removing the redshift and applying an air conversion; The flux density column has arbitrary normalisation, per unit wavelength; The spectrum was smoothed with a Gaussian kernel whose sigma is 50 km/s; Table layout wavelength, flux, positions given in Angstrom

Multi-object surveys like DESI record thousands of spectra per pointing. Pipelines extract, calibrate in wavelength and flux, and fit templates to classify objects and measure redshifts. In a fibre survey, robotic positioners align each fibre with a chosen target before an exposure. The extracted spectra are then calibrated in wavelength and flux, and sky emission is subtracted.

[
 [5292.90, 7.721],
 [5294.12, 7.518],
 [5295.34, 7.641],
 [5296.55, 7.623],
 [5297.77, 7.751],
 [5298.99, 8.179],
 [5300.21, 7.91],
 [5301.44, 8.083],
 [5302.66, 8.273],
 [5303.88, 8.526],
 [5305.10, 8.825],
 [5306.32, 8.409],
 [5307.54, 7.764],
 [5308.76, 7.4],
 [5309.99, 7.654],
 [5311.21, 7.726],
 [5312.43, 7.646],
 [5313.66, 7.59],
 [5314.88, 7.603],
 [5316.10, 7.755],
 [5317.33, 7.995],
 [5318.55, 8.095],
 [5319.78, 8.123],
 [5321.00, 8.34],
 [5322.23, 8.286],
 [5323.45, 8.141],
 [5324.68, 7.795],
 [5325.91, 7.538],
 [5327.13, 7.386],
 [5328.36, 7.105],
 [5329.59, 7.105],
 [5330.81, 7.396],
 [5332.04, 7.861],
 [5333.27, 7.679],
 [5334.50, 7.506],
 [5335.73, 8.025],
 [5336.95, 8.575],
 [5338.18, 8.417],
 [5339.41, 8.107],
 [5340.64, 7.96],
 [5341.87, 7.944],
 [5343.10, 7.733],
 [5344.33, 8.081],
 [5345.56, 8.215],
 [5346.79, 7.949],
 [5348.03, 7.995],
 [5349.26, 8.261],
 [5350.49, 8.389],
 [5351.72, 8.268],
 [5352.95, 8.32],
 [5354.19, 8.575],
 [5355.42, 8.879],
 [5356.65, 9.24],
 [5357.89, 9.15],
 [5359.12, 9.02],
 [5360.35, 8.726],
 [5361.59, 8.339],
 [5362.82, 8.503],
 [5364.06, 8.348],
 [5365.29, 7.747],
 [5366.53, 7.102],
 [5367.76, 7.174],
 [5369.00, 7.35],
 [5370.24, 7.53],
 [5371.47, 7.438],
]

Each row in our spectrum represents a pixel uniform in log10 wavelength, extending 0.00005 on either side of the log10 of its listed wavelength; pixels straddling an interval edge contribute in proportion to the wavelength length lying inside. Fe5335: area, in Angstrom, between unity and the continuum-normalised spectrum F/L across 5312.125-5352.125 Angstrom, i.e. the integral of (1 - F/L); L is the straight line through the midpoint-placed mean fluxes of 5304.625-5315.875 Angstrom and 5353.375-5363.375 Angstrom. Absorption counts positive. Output 1.8 Angstrom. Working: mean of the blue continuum 7.83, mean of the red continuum 8.8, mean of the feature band 7.9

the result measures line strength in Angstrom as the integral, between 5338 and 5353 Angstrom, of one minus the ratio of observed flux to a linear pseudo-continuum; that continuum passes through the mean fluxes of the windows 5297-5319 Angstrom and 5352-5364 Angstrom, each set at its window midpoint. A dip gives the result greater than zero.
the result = 0.7 Angstrom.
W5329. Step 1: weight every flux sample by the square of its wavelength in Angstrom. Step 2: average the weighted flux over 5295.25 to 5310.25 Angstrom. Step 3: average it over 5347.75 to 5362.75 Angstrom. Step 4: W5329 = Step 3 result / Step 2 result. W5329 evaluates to 1.09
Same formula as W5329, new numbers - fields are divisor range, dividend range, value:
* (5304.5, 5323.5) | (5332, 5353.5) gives 1.03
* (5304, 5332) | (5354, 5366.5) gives 1.12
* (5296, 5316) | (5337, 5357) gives 1.06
